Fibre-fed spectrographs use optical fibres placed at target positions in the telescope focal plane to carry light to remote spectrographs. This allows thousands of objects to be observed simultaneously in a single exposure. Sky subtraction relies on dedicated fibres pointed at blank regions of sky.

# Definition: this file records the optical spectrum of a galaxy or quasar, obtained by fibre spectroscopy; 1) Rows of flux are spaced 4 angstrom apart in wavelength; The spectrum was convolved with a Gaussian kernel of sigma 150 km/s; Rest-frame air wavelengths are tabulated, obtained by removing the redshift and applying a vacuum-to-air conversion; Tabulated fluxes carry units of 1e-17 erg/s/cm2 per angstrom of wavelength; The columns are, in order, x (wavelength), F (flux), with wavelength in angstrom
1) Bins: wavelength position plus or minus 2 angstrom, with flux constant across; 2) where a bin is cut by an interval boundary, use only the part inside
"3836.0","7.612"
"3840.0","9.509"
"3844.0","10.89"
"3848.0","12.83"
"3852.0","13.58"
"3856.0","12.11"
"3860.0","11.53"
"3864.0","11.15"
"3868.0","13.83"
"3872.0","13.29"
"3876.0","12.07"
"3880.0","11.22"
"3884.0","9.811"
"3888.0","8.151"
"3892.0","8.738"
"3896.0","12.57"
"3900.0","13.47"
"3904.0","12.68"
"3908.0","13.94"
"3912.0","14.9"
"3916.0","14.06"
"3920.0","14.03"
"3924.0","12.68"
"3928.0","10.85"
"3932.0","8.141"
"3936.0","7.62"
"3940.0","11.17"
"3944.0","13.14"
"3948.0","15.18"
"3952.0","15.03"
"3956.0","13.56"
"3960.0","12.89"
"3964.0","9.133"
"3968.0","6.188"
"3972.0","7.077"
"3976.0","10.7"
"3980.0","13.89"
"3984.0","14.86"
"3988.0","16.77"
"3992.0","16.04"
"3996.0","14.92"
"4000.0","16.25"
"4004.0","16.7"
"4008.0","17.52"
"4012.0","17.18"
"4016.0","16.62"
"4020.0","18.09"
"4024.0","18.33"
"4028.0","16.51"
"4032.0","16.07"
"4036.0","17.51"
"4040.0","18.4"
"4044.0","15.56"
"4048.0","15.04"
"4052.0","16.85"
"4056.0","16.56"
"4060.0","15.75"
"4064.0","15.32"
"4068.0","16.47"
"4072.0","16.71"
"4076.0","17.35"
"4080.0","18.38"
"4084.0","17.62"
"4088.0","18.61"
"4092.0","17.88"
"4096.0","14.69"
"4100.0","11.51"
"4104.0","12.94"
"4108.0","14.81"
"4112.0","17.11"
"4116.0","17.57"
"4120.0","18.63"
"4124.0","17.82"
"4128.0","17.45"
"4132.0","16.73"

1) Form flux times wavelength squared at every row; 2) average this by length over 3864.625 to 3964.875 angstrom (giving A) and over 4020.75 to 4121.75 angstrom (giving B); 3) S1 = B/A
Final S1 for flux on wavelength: 1.5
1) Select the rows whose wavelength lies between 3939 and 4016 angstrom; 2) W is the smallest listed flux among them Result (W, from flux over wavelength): 6.188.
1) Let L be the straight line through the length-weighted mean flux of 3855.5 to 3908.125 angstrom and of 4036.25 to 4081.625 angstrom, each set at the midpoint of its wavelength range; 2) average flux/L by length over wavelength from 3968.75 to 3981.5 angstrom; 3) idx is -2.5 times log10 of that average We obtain 0.39 mag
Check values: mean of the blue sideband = 11.7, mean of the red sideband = 16.6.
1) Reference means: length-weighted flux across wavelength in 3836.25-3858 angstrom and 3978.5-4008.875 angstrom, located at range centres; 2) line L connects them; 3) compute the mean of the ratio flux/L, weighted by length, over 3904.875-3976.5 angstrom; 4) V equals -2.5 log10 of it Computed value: 0.21 mag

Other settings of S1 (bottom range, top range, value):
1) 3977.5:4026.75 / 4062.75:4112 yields 1.02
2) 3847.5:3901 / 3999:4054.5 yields 1.57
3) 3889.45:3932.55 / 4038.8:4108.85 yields 1.40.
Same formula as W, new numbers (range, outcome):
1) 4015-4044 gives 15.56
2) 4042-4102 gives 11.51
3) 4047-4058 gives 15.04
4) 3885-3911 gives 8.151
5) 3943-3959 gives 13.14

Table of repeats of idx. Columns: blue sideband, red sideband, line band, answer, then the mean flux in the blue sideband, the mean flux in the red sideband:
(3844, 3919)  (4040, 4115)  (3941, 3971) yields 0.145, 12.2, 16.1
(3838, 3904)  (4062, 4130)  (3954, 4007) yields 0.076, 11.6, 16.5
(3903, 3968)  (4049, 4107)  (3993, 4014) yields -0.169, 12.2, 16.1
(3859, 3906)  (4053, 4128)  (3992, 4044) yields -0.149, 11.5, 16.5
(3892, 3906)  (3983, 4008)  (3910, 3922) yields -0.108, 12.3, 16.1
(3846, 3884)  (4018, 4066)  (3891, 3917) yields 0.019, 12.3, 16.7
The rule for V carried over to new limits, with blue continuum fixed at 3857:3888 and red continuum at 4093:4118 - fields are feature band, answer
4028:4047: -0.20 mag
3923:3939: 0.27 mag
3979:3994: -0.17 mag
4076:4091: -0.23 mag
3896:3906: -0.08 mag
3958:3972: 0.38 mag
